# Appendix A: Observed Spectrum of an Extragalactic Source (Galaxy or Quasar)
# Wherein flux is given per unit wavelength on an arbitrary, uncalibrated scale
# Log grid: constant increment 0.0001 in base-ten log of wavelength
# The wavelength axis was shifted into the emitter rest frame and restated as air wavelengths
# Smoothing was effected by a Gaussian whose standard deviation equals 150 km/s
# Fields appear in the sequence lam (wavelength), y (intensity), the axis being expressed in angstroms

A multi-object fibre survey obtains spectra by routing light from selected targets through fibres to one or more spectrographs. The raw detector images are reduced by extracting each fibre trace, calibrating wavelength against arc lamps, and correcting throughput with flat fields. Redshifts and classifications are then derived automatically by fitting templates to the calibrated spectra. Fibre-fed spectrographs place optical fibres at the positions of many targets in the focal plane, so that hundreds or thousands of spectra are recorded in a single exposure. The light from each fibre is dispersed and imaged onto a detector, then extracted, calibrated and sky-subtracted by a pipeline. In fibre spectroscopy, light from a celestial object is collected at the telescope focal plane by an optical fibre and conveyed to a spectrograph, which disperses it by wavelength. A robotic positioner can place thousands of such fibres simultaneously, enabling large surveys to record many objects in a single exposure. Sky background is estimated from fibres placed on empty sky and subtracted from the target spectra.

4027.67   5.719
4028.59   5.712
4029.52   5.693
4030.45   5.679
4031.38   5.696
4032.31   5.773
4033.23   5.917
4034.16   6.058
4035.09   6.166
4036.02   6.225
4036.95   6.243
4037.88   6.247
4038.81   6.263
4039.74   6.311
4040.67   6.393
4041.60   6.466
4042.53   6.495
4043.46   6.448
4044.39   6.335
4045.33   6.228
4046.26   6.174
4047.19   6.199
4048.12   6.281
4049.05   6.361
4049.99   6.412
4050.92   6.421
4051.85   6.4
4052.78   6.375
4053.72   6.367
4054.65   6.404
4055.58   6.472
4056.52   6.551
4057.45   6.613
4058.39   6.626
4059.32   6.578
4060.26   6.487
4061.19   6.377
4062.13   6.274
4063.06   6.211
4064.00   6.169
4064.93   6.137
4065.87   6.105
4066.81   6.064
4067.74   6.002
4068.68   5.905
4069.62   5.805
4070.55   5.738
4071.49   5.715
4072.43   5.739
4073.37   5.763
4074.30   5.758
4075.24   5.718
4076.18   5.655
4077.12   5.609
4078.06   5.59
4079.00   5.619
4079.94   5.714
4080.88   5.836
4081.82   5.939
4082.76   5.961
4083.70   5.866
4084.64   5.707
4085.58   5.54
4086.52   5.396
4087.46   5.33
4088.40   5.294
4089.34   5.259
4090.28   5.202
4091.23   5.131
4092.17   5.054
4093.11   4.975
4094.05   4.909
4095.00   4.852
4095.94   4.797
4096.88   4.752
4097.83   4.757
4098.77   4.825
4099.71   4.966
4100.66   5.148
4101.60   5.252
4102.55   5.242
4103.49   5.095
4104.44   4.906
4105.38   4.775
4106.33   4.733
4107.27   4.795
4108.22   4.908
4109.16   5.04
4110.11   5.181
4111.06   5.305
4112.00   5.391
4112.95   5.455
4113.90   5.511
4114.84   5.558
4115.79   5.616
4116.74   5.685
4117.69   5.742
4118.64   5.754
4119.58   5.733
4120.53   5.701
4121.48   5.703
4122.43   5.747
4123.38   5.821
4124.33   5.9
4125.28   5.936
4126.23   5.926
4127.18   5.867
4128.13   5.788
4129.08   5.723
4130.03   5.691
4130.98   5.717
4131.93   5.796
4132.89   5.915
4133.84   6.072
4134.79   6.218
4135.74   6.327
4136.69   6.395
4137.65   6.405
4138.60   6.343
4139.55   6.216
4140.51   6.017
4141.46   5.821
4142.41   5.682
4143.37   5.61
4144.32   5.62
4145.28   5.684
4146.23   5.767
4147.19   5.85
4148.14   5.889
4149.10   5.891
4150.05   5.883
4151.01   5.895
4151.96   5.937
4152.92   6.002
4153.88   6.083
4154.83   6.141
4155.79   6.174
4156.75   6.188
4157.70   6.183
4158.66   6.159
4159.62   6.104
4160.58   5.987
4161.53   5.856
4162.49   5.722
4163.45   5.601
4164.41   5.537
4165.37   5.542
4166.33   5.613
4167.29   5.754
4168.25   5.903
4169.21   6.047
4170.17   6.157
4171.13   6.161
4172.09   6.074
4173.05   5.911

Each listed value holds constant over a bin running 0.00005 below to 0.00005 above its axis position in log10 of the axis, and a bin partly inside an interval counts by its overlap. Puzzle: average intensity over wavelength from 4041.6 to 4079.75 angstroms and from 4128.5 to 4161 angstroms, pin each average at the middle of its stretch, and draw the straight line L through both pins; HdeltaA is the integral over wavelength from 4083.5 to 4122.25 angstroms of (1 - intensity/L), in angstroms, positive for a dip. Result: 5.3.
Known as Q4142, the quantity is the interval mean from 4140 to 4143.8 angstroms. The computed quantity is 5.78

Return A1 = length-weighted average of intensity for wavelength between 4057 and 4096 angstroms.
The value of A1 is 5.75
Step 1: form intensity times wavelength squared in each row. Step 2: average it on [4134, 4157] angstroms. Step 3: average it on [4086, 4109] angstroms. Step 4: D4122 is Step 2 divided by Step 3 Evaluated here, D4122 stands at 1.22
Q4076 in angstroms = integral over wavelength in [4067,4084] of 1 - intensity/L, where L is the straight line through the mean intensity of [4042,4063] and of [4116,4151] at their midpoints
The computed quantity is 1.3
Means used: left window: 6.4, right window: 5.88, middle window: 5.78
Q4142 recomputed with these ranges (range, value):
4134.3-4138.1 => 6.33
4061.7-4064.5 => 6.23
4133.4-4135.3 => 6.16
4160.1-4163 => 5.86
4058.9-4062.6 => 6.43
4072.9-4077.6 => 5.7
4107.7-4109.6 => 4.97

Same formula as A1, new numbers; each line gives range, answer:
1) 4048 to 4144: 5.72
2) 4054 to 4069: 6.32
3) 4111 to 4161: 5.88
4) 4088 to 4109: 4.98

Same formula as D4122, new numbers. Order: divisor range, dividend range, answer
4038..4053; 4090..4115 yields 0.82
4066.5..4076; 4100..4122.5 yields 0.93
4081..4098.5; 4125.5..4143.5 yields 1.16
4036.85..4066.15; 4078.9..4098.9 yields 0.85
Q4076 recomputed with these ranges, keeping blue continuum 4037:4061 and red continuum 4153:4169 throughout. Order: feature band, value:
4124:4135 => 0.3 angstroms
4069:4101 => 4.3 angstroms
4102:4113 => 1.9 angstroms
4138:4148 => 0.2 angstroms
